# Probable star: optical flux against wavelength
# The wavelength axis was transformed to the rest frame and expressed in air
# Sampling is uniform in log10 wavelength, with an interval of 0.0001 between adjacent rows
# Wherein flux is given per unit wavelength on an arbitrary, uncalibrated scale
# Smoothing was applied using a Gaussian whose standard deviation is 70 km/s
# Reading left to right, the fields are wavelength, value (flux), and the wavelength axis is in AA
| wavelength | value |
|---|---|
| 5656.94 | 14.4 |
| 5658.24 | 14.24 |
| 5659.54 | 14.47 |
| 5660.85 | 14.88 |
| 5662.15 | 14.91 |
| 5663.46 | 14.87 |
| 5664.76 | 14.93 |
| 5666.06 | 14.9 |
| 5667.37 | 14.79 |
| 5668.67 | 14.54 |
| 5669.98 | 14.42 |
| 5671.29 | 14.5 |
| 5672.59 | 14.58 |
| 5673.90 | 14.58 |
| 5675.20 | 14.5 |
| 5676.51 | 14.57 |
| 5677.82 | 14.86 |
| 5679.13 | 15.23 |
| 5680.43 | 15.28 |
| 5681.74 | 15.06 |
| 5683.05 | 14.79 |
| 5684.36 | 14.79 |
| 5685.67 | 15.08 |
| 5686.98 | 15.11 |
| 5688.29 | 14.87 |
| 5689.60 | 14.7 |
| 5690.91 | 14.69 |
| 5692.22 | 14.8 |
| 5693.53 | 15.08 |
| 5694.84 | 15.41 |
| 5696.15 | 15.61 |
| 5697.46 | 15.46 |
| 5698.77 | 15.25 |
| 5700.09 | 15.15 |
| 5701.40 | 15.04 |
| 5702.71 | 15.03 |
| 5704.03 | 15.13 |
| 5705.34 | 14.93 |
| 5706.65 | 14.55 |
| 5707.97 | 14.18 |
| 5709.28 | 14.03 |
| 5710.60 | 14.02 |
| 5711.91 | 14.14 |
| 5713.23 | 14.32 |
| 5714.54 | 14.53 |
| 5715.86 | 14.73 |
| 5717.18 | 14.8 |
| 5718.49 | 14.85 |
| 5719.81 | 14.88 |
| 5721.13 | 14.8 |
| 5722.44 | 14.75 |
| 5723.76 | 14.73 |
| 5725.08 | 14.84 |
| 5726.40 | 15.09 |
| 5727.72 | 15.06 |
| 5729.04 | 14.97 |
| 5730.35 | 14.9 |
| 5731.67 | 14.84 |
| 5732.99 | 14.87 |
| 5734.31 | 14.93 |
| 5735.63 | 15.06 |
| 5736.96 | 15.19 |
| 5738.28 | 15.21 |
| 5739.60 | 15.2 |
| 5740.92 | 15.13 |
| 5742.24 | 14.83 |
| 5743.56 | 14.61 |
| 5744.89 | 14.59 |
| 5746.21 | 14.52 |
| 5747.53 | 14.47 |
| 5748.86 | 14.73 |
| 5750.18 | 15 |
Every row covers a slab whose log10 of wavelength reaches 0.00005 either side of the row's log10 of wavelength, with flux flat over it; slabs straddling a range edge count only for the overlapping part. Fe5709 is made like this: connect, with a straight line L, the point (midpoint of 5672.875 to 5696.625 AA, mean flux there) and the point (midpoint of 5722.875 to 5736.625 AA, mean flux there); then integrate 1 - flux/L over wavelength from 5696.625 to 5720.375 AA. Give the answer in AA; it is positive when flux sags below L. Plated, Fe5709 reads 0.3 AA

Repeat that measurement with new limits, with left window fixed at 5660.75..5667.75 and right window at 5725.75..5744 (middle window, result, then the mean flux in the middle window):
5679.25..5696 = -0.1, 15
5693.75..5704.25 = -0.2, 15.3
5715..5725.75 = 0.1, 14.8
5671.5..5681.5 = 0.1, 14.8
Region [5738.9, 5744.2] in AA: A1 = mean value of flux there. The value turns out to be 15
